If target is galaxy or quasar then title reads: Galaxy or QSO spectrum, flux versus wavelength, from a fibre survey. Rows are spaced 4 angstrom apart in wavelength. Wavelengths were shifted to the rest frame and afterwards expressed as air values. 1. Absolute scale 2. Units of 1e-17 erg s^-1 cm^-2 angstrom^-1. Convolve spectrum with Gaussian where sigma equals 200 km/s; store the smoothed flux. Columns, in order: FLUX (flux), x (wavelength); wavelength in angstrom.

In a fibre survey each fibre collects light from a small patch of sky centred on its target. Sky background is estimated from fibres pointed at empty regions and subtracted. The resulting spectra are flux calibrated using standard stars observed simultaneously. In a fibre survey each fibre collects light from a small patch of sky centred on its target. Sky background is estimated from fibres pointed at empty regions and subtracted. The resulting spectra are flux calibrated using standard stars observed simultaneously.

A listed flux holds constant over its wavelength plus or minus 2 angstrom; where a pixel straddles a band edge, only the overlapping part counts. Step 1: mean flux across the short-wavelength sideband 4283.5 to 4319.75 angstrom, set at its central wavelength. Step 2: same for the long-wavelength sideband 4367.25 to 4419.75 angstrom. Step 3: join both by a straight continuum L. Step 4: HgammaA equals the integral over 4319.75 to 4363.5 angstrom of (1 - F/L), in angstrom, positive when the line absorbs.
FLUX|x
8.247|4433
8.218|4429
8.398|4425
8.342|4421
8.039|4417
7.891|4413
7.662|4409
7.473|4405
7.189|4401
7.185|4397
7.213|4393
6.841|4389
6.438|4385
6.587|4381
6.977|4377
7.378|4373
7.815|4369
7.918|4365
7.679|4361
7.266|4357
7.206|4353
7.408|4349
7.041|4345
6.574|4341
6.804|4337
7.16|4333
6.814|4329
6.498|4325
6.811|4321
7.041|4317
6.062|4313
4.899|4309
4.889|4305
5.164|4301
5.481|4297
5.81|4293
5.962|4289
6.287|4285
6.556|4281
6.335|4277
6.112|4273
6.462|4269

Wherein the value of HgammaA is -4.2 angstrom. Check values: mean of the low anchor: 5.75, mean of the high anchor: 7.3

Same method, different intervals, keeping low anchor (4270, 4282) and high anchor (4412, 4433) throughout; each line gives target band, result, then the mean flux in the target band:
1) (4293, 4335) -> 4.7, 6.07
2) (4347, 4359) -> 0.0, 7.29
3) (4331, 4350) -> 0.5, 6.98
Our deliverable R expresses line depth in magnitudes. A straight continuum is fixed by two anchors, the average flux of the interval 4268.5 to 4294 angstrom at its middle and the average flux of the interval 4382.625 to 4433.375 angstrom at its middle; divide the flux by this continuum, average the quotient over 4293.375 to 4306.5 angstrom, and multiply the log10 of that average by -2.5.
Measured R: 0.21 mag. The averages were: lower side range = 6.22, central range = 5.27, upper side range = 7.6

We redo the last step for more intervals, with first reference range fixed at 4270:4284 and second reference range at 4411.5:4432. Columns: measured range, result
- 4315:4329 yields 0.02 mag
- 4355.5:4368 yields -0.03 mag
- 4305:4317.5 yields 0.19 mag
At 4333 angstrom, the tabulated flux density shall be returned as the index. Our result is 7.16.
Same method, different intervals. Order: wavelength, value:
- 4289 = 5.962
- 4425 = 8.398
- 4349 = 7.408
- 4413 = 7.891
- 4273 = 6.112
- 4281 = 6.556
